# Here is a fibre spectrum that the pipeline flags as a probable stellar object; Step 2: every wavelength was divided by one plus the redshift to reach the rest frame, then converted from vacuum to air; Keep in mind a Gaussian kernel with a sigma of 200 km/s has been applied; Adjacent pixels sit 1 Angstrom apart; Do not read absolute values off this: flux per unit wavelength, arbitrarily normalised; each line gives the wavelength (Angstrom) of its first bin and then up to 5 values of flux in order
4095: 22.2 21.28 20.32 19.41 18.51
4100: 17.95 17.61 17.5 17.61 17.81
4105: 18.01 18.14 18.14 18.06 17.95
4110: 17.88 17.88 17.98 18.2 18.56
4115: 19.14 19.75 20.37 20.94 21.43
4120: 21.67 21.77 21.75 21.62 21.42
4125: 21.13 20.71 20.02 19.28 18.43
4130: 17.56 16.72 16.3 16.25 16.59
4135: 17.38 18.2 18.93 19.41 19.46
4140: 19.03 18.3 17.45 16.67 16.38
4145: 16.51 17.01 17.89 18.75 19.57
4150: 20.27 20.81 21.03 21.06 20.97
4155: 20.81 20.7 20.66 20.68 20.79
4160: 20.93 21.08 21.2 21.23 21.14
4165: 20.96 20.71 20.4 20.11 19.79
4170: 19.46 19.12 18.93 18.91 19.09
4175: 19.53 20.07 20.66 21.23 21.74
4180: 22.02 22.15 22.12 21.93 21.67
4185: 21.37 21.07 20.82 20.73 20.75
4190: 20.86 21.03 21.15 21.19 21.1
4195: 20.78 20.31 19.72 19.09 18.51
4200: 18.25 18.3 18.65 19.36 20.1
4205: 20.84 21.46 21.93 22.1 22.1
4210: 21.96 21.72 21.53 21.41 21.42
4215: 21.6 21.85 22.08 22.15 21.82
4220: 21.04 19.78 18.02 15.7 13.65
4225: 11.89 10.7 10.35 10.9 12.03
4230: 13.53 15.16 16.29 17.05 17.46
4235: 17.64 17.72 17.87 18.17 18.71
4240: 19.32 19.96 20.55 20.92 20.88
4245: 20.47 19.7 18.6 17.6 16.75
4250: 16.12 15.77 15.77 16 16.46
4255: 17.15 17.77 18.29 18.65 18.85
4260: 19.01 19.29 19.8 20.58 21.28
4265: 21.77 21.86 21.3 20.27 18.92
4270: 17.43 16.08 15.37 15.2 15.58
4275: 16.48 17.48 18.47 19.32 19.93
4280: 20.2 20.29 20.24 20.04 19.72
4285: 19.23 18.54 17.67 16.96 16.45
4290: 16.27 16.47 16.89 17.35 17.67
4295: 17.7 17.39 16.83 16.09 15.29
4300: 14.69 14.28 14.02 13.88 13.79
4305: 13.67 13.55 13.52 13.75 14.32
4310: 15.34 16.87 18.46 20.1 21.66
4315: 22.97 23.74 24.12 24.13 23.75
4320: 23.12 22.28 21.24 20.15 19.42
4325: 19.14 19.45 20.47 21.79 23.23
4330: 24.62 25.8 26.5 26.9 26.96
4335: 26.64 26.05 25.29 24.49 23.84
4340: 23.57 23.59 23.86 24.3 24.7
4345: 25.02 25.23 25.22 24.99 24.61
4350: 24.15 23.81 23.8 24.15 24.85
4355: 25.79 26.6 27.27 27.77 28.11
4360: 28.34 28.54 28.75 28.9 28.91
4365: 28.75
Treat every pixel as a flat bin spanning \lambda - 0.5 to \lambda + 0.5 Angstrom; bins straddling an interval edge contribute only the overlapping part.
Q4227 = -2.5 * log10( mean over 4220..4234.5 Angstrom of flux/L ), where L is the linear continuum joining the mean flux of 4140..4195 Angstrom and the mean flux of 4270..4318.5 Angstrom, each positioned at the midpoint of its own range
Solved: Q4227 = 0.27 mag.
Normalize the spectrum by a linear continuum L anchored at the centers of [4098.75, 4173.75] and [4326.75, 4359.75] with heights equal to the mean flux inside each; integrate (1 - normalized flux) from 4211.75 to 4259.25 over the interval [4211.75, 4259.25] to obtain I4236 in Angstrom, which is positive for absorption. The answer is 9.2 Angstrom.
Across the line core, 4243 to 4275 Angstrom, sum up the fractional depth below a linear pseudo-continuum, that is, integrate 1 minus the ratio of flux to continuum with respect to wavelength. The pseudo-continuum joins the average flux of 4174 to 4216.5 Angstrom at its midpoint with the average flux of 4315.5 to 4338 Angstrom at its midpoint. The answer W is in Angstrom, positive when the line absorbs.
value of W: 5.4 Angstrom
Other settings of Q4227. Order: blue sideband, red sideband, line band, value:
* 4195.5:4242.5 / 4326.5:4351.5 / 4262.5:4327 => 0.22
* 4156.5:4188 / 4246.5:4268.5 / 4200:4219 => -0.07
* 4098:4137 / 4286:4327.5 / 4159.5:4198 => -0.12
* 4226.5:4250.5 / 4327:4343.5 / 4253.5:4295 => 0.08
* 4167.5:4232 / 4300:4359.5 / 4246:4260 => 0.18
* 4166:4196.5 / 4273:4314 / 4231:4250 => 0.01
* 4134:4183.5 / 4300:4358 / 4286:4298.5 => 0.25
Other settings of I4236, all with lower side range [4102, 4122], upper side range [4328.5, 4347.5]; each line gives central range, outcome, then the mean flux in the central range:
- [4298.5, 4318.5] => 5.9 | 17.1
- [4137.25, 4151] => 1.1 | 18.3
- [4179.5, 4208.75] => 0.7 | 20.7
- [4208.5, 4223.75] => 0.7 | 20.8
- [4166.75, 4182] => 0.3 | 20.3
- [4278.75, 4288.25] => 1.7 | 19.3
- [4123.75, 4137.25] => 0.8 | 18.4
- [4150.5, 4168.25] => -0.5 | 20.9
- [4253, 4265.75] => 2.2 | 19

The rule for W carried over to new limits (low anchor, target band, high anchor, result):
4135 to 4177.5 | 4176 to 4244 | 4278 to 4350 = 1.6 Angstrom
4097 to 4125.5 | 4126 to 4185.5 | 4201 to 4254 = -2.3 Angstrom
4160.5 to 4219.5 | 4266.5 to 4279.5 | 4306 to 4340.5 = 2.2 Angstrom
